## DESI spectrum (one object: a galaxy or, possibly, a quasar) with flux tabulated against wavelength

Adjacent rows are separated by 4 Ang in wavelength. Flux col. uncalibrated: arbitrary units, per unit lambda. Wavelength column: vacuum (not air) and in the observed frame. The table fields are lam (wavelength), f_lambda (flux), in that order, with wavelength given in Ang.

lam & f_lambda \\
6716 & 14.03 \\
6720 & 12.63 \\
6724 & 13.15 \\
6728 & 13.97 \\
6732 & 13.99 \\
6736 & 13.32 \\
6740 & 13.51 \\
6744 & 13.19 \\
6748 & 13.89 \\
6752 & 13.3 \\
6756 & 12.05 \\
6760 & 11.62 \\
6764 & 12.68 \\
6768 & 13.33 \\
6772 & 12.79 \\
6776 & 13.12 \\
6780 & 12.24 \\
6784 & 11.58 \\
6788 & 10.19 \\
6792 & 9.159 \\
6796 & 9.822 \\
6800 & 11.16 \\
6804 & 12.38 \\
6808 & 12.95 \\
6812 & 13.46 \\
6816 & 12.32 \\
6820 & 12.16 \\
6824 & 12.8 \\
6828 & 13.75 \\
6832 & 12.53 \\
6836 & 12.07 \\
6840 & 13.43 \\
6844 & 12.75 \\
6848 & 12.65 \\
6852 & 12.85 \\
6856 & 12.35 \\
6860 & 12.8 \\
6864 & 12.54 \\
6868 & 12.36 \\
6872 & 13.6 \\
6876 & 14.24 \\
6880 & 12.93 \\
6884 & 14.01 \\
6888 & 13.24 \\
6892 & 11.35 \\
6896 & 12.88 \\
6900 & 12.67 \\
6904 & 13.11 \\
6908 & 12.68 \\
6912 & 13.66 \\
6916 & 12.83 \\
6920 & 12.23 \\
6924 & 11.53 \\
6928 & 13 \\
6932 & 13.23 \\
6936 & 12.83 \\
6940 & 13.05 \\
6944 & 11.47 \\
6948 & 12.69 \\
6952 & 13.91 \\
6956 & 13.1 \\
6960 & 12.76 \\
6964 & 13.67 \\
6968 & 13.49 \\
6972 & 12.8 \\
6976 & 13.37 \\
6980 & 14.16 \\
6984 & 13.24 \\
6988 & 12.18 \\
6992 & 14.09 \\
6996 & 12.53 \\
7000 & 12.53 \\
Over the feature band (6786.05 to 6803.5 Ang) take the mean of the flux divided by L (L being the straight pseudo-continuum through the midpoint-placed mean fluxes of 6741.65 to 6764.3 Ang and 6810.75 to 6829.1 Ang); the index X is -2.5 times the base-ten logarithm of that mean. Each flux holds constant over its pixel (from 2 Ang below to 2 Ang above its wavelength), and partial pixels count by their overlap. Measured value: 0.24 mag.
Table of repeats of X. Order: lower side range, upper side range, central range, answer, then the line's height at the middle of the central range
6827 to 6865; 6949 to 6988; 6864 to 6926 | 0.01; 13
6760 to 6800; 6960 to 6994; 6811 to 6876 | -0.05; 12.2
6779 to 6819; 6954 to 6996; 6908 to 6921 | -0.02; 12.7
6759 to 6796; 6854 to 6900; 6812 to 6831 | -0.05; 12.3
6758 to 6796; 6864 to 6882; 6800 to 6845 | -0.02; 12.4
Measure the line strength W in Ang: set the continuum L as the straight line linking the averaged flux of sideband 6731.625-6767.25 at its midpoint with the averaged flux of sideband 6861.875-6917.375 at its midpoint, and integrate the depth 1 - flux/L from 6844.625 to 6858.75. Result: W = 0.4 Ang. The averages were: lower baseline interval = 13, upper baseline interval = 13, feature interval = 12.6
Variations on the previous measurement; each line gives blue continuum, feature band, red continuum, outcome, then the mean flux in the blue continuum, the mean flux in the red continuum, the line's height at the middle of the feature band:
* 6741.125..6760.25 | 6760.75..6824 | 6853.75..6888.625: 5.0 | 13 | 13.1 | 13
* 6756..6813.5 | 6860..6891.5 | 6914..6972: -1.8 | 11.9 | 12.8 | 12.4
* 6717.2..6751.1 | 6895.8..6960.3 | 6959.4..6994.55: 2.6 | 13.5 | 13.3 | 13.3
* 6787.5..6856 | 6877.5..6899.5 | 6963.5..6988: -0.4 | 12.2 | 13.3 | 12.7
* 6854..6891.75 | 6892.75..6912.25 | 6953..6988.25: 0.4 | 13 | 13.3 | 13.1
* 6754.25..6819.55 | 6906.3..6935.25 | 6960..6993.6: 0.4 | 11.9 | 13.3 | 12.9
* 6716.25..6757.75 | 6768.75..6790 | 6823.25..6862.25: 1.7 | 13.3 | 12.8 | 13.1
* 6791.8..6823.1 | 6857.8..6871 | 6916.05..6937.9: -0.5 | 11.9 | 12.6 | 12.2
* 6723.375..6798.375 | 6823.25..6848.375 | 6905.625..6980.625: -0.4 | 12.4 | 13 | 12.7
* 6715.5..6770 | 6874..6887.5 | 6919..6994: -0.6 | 13.2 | 13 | 13.1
